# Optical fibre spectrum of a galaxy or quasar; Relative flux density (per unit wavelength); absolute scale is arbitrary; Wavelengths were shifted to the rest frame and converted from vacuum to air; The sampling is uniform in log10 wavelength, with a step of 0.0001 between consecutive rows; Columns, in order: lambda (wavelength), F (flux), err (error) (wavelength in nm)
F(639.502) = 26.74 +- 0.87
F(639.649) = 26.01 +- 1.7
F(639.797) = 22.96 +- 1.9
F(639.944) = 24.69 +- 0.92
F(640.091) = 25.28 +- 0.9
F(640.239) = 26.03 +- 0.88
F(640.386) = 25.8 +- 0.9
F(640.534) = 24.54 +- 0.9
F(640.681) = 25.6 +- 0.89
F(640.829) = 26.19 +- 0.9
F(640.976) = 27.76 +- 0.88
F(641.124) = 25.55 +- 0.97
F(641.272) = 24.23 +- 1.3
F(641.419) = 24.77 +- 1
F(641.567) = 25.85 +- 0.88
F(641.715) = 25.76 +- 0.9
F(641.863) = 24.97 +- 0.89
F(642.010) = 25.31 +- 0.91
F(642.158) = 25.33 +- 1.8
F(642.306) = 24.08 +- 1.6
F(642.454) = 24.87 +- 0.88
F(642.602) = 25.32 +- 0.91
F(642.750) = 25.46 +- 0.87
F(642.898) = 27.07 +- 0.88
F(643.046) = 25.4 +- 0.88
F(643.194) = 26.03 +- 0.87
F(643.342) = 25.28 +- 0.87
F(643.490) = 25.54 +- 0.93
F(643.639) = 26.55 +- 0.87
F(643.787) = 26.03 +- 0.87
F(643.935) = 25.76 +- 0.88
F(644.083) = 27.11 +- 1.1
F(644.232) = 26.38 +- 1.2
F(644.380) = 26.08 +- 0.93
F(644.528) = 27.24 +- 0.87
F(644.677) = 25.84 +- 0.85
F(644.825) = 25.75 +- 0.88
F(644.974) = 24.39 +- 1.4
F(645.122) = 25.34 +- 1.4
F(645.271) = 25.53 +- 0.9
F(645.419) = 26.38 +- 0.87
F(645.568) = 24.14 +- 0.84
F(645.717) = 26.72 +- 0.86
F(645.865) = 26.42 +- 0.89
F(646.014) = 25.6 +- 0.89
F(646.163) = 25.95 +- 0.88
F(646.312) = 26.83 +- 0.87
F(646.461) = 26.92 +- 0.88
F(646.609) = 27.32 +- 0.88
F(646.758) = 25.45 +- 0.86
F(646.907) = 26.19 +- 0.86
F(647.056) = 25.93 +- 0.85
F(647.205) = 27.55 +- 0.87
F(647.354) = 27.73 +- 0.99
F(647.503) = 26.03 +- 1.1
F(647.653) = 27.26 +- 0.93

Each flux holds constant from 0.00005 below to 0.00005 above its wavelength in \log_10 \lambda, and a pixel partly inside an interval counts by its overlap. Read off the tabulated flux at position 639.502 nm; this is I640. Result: 26.74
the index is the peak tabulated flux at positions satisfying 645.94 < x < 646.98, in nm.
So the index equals 27.32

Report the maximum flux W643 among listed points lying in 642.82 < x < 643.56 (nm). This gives 27.07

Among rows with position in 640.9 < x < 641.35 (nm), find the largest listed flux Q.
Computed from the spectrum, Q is 27.76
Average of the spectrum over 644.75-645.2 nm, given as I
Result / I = 25.2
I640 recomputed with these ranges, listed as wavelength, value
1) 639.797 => 22.96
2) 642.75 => 25.46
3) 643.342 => 25.28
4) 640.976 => 27.76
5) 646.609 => 27.32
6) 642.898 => 27.07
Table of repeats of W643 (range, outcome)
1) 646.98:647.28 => 27.55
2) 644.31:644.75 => 27.24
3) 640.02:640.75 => 26.03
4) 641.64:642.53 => 25.76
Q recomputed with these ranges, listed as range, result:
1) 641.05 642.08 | 25.85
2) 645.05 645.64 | 26.38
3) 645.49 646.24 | 26.72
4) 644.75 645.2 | 25.75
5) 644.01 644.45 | 27.11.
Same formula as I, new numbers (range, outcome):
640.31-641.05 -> 26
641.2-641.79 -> 25.2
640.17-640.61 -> 25.5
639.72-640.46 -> 24.9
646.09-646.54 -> 26.6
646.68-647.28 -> 26.3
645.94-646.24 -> 25.7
